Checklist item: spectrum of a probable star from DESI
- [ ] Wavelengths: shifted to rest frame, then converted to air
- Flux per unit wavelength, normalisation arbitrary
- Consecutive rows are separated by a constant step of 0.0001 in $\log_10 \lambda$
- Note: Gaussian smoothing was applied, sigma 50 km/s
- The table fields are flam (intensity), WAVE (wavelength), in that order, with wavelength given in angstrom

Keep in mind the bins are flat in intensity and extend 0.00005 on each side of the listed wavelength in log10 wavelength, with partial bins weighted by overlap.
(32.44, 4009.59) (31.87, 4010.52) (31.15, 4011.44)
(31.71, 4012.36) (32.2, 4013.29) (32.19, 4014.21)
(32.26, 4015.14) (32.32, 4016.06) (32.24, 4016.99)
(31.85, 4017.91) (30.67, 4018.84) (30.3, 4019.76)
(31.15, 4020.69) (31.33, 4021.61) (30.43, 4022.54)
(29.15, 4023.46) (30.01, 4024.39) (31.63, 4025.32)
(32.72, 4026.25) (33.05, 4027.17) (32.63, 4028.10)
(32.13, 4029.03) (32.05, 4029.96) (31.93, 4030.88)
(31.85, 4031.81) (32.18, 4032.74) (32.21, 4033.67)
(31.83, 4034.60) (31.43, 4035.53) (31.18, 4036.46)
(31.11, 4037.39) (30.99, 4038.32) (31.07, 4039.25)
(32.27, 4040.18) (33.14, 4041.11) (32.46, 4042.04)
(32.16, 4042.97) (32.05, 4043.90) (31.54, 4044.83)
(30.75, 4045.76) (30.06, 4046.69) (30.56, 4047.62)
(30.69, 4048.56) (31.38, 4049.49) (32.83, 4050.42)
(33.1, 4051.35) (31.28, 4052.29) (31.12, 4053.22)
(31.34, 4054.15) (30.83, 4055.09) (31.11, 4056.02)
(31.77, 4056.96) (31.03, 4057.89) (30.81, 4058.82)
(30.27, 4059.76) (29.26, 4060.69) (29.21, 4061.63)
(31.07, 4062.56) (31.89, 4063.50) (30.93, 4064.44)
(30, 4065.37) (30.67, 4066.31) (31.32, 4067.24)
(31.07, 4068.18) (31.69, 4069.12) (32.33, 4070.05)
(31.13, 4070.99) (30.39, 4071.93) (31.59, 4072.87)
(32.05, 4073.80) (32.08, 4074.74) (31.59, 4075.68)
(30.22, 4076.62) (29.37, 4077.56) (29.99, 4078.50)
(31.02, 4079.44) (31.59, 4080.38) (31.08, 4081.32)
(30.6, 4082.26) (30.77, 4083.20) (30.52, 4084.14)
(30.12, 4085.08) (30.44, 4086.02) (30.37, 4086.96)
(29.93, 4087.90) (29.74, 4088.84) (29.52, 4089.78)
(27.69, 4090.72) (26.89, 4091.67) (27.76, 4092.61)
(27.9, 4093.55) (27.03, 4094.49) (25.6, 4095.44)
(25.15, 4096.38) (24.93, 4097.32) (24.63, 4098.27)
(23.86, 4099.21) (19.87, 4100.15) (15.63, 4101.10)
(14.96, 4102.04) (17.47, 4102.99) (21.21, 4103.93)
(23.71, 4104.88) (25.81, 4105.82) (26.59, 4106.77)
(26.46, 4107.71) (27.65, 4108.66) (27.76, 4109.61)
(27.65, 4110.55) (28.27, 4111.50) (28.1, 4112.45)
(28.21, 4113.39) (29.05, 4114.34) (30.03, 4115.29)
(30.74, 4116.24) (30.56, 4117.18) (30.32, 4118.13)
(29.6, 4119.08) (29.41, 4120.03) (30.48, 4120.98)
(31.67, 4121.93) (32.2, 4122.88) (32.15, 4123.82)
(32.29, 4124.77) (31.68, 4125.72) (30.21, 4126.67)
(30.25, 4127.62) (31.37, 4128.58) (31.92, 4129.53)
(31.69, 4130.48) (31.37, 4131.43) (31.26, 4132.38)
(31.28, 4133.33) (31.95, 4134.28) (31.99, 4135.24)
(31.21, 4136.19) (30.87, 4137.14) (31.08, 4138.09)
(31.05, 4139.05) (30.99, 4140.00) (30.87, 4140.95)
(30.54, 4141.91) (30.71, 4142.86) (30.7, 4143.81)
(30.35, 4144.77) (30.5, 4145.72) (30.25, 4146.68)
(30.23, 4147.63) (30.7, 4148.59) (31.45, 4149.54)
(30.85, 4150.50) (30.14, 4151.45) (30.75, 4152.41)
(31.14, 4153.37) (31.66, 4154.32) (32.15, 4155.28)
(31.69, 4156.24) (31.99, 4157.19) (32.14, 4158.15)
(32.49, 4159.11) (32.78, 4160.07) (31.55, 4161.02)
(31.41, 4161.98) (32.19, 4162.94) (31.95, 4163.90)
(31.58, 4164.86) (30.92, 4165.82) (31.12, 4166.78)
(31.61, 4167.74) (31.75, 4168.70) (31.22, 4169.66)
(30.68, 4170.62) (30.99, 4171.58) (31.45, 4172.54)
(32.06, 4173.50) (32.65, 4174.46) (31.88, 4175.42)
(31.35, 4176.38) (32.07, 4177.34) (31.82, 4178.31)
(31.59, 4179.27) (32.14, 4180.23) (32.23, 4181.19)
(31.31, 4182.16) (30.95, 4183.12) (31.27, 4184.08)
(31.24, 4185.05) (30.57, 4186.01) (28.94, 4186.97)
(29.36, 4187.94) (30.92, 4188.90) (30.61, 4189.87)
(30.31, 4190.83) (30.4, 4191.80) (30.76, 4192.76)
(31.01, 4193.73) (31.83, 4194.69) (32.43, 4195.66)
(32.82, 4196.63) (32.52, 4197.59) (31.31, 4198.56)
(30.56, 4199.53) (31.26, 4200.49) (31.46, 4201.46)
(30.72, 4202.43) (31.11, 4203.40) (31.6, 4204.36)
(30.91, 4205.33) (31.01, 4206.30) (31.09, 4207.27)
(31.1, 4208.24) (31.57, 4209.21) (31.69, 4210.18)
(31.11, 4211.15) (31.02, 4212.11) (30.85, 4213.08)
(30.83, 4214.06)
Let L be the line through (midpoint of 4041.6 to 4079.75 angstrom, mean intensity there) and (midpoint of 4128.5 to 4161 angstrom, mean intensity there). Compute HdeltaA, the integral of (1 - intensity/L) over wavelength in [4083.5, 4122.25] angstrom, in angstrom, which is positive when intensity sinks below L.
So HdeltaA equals 5.3 angstrom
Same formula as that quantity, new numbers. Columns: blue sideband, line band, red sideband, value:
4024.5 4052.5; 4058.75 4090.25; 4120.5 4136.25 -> 0.9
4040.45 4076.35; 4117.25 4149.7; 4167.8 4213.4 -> 0.3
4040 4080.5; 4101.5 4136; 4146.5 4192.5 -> 2.7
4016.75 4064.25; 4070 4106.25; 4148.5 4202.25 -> 4.4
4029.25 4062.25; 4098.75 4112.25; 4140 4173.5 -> 3.4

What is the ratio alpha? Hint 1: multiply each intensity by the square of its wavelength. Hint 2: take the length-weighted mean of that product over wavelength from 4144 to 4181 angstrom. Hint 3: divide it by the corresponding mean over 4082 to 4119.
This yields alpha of 1.21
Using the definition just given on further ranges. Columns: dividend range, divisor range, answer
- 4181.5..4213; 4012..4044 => 1.06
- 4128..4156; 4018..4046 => 1.04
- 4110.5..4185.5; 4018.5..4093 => 1.05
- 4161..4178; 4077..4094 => 1.11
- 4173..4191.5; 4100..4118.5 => 1.26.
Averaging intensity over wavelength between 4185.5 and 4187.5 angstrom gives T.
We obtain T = 29.8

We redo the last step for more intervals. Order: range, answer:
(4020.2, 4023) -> 31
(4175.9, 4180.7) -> 31.8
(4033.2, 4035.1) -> 32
